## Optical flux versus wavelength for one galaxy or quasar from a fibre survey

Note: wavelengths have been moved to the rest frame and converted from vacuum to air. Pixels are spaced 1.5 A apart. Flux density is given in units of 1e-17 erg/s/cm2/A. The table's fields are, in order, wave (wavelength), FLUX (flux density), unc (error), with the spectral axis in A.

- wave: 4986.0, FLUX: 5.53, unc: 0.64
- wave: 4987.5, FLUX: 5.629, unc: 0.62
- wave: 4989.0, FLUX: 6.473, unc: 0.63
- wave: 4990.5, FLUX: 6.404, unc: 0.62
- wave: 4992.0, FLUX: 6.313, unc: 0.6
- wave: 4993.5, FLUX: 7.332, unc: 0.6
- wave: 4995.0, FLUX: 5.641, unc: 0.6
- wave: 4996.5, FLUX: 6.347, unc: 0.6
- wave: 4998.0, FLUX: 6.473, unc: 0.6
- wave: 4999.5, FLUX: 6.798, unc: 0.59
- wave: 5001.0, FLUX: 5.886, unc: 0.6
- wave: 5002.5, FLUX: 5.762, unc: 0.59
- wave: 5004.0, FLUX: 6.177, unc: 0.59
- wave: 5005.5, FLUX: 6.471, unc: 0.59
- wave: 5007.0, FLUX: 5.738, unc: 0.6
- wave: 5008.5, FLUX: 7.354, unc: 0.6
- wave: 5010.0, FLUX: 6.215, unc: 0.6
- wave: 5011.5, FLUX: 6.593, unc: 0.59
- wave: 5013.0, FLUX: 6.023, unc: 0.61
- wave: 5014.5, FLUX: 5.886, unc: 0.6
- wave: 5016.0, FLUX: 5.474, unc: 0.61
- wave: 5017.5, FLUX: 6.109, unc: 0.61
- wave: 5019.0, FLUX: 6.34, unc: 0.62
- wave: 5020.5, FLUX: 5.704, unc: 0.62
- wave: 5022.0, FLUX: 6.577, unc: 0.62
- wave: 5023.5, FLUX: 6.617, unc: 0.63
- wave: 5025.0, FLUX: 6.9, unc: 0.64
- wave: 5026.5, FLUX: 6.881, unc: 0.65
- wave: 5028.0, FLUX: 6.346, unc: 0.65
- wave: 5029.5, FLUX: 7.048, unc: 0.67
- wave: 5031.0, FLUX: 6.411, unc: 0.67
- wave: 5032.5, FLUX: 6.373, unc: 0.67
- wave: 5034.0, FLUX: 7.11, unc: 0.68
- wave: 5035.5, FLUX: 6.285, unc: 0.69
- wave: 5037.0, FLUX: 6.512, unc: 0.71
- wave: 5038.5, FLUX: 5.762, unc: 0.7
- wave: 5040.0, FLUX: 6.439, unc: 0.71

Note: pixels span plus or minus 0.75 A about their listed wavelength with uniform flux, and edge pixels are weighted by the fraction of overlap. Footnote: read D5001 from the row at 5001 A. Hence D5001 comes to 5.886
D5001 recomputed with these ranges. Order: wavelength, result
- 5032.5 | 6.373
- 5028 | 6.346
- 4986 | 5.53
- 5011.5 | 6.593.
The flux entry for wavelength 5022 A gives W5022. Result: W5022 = 6.577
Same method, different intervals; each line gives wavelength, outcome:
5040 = 6.439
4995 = 5.641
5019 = 6.34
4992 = 6.313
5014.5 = 5.886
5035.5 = 6.285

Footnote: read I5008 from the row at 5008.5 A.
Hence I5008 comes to 7.354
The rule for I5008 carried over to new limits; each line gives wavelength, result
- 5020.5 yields 5.704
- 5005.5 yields 6.471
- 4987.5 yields 5.629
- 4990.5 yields 6.404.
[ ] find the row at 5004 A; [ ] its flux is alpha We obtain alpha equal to 6.177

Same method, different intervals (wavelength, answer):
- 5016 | 5.474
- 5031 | 6.411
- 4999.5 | 6.798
